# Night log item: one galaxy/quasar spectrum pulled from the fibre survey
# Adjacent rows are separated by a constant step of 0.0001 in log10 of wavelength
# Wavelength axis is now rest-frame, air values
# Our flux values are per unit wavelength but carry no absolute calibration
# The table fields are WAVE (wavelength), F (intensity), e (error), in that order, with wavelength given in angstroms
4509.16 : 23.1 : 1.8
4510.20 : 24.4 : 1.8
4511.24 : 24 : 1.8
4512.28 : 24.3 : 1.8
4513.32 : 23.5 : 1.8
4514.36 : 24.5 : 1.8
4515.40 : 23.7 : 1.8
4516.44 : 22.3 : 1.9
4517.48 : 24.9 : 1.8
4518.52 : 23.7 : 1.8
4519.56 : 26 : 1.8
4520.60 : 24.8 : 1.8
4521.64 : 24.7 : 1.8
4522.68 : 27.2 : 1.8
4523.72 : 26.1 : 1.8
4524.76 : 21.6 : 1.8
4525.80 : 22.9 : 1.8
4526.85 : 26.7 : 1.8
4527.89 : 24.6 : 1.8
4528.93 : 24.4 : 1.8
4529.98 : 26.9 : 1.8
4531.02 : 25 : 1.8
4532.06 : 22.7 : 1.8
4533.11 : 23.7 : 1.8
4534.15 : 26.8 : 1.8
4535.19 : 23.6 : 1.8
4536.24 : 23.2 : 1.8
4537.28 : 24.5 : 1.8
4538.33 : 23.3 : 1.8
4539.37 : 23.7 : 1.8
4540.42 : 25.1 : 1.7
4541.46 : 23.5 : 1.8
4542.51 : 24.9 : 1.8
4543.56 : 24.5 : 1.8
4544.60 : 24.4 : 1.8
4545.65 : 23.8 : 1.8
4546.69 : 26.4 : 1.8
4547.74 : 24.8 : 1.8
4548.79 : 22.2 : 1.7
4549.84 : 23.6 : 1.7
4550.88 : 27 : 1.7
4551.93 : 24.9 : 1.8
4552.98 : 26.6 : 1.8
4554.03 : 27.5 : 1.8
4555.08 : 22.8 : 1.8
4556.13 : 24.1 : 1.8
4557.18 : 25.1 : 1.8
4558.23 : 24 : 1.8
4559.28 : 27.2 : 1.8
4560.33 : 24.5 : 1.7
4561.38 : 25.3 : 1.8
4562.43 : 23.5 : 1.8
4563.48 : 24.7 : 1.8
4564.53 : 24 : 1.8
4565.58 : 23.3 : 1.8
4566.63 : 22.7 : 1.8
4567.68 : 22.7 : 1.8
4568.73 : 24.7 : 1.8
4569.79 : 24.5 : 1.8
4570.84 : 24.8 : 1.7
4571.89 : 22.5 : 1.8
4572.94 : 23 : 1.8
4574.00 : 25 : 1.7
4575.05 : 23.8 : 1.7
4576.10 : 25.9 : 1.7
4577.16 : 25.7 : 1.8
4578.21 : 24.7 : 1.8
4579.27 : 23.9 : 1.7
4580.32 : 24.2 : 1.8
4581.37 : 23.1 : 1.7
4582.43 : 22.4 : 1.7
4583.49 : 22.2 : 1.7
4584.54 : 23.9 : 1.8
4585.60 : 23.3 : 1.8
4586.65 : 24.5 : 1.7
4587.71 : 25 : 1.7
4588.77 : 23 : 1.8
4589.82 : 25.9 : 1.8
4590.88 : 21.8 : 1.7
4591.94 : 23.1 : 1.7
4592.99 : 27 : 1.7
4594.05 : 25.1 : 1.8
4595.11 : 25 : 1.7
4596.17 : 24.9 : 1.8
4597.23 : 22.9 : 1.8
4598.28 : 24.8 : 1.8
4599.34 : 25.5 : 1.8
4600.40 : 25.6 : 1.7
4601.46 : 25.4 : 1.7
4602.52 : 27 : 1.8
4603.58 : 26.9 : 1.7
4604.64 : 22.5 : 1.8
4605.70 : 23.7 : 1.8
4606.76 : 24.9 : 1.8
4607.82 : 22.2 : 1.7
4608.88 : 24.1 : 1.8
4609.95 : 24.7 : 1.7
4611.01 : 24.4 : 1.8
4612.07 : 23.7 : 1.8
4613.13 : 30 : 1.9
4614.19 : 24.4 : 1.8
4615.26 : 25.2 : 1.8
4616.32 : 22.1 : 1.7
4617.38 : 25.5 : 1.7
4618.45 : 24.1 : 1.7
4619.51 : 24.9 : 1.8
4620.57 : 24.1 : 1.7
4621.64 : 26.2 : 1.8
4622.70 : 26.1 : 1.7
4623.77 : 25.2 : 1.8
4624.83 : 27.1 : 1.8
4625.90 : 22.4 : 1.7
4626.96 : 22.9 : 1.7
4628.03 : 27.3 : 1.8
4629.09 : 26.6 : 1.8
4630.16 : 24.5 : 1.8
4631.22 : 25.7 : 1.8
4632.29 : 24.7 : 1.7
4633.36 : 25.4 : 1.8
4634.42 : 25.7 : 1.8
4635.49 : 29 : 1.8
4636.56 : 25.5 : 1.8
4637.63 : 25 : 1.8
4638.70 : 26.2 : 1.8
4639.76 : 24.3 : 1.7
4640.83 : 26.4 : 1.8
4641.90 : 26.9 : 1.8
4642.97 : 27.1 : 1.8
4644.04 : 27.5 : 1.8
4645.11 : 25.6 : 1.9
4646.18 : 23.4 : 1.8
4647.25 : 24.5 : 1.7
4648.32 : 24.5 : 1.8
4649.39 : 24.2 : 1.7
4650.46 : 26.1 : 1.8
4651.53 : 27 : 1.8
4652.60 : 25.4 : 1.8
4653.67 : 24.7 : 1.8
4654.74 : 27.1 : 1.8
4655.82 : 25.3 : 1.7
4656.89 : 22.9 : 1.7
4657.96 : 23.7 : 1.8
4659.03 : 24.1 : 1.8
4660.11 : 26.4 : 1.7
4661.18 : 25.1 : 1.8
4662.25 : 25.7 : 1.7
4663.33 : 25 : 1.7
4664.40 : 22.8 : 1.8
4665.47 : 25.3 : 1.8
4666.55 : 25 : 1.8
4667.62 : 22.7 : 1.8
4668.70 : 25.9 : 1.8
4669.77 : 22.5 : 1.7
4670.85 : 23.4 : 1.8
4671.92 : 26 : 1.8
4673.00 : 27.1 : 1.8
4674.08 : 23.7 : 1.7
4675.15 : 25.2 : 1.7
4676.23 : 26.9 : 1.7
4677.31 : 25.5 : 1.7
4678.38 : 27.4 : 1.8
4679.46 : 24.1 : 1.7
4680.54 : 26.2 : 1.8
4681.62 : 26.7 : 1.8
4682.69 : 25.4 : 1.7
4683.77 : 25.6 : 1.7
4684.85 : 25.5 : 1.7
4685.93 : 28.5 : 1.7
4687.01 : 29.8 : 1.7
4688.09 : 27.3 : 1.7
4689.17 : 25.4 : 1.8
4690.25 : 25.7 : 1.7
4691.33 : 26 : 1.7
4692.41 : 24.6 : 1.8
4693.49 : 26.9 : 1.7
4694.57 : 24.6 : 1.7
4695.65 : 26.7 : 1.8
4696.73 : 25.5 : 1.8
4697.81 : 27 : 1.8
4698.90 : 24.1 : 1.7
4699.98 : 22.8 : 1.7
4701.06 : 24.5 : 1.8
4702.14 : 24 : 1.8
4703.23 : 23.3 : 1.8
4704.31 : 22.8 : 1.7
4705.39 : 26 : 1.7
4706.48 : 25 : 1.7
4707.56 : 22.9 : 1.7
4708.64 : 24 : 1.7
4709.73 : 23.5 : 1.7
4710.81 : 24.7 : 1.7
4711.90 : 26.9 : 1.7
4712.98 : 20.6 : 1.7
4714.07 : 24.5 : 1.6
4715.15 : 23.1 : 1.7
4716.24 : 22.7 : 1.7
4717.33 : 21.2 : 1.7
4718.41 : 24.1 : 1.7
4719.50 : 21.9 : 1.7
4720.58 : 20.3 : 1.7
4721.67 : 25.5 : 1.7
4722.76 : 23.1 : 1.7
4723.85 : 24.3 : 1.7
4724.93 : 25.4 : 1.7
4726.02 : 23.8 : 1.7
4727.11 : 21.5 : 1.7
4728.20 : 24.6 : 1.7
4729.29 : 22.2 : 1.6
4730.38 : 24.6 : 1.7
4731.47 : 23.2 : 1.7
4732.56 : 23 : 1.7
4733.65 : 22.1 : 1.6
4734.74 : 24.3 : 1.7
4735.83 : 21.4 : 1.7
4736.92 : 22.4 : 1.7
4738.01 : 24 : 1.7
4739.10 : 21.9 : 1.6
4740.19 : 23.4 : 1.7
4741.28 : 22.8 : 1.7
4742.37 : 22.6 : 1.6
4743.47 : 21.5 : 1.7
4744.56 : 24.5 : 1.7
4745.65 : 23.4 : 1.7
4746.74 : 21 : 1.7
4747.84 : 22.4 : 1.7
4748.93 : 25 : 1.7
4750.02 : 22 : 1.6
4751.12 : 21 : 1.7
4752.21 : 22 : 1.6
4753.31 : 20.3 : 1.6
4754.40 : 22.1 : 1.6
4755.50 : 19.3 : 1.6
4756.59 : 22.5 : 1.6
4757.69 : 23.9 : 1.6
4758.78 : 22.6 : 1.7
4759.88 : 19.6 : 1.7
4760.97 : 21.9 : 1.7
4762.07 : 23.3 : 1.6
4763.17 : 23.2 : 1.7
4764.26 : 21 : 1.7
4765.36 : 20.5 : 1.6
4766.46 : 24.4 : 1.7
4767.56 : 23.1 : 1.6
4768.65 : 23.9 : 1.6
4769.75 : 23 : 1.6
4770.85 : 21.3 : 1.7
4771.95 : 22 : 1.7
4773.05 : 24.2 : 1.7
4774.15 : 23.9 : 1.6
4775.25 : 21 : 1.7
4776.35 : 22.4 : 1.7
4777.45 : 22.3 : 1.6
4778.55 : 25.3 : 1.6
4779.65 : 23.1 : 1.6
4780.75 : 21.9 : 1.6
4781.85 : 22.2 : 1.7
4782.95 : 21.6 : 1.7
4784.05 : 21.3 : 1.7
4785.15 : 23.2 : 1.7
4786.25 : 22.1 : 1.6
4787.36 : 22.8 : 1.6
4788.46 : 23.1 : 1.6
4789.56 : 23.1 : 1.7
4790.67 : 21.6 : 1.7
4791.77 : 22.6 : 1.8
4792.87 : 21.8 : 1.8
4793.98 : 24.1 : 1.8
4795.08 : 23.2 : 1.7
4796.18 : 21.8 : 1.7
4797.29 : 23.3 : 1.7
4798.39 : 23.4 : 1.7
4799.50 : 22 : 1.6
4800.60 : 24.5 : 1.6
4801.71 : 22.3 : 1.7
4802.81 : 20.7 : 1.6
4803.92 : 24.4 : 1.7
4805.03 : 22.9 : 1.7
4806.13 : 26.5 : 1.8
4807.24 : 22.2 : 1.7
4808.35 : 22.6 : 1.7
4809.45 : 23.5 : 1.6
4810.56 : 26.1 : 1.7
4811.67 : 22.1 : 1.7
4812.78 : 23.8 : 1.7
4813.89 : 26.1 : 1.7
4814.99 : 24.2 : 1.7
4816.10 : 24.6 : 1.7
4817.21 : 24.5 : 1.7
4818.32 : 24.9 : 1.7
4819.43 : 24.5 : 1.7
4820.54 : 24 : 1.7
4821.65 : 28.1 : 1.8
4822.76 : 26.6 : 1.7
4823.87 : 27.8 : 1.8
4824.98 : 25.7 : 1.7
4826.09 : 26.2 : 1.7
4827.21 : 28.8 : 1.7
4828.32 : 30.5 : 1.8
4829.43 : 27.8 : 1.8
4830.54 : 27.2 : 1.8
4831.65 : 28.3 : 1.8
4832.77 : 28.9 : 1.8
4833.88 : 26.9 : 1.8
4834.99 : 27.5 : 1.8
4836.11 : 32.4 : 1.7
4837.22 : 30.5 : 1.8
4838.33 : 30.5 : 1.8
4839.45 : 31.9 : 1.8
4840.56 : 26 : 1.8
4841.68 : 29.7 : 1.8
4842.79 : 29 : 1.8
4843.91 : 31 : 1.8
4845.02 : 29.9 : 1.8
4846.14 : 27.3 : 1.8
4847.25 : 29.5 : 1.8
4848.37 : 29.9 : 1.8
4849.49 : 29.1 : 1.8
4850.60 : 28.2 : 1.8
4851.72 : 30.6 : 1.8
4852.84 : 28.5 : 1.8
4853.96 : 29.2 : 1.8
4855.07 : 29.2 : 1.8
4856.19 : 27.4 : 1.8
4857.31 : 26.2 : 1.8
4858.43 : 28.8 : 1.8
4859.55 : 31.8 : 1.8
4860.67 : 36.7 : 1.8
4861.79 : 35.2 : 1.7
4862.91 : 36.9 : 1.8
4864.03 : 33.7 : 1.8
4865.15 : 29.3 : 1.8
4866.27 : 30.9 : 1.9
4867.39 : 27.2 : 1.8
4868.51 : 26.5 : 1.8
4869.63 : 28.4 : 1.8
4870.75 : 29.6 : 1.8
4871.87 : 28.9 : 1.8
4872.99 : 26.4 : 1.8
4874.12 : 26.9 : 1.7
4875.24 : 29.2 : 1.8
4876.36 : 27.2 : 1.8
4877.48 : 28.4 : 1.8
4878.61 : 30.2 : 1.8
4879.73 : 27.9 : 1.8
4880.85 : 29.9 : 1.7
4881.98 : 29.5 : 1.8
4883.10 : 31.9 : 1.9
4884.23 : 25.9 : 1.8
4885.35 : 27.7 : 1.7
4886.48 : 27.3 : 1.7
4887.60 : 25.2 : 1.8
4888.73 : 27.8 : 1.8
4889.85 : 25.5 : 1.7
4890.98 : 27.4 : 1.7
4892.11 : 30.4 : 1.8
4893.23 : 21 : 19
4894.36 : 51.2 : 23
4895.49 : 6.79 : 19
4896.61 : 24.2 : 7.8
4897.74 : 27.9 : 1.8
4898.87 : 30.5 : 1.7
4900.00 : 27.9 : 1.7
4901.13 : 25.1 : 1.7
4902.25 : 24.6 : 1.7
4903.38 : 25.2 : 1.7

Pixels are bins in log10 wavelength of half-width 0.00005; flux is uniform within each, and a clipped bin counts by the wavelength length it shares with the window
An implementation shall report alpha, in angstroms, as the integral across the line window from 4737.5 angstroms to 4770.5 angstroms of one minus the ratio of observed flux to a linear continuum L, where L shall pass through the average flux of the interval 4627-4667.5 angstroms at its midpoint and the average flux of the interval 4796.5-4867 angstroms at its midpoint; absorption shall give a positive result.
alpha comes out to 5.2 angstroms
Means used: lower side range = 25.4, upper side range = 27.5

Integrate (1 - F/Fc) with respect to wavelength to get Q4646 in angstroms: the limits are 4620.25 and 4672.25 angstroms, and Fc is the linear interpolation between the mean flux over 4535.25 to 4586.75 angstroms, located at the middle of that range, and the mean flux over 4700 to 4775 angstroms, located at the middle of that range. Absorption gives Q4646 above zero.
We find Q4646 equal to -3.5 angstroms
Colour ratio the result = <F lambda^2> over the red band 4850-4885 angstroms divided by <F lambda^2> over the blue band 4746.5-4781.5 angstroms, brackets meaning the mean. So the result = 1.38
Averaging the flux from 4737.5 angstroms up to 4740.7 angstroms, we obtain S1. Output 23.1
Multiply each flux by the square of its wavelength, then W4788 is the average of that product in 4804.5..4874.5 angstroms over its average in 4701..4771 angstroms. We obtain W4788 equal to 1.28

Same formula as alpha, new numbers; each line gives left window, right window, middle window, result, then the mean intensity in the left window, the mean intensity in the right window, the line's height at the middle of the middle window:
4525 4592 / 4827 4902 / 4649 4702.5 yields 1.4 angstroms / 24.3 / 28.9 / 26.1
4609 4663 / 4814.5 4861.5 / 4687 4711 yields 1.2 angstroms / 25.3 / 28.4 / 26.3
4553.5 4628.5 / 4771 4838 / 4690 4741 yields 1.4 angstroms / 24.5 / 24.5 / 24.5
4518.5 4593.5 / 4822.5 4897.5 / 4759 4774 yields 2.7 angstroms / 24.4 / 28.8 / 27.5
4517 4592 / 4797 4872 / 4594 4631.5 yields 0.2 angstroms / 24.4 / 27.6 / 25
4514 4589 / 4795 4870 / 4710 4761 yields 6.9 angstroms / 24.4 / 27.4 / 26.3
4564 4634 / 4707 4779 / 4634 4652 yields -1.4 angstroms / 24.5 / 22.8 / 24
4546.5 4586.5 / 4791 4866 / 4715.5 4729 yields 1.5 angstroms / 24.3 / 27.1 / 26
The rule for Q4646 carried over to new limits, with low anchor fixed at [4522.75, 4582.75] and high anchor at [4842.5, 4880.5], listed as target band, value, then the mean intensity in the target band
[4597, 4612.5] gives 0.4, 24.6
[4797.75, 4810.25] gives 2.3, 23.2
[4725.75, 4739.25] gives 2.2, 23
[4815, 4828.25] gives 1.3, 26.1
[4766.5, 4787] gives 4.0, 22.7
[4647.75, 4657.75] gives 0.3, 25.2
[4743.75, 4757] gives 2.7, 22.1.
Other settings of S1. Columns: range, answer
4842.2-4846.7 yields 29.4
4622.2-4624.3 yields 25.6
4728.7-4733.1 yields 23.2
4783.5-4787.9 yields 22.3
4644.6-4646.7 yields 24.5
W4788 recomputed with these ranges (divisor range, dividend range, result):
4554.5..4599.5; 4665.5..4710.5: 1.10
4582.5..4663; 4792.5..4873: 1.19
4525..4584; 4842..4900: 1.36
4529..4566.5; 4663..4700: 1.10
